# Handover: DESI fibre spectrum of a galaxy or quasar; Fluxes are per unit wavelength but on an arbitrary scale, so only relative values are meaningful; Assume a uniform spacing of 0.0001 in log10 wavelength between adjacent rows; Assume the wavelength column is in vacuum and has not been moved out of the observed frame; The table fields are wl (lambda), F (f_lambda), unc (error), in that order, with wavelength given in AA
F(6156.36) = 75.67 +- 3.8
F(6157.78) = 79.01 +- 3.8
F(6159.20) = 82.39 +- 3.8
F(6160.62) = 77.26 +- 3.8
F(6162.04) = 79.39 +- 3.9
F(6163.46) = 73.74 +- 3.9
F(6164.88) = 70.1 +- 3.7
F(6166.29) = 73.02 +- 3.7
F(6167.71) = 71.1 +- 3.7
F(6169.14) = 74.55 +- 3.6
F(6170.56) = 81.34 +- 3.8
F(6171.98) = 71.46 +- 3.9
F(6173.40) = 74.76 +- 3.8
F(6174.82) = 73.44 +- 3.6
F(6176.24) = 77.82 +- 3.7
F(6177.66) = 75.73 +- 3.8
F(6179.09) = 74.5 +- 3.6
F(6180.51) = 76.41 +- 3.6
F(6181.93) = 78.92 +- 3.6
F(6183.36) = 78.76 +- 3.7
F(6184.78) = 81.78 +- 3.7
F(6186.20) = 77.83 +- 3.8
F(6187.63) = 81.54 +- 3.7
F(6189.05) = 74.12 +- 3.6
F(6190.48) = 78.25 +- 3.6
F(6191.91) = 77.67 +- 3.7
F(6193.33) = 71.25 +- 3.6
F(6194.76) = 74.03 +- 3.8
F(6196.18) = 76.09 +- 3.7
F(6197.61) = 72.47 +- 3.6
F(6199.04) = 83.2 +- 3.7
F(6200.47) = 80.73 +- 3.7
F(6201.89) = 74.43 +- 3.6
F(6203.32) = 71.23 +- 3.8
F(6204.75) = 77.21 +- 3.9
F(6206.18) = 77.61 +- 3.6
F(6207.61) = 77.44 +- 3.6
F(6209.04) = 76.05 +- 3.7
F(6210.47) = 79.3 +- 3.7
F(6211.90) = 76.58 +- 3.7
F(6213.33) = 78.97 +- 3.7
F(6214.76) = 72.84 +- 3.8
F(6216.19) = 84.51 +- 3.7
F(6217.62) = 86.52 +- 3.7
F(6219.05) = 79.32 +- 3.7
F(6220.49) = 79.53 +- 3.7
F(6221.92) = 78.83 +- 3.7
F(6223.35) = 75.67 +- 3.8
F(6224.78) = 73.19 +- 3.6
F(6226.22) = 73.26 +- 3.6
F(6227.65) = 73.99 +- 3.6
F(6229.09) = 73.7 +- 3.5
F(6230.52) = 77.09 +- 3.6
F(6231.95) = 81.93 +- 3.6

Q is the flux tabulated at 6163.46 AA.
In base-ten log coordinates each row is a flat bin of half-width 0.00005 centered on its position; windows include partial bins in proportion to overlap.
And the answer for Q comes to 73.74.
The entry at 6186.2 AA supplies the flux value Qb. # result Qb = 77.83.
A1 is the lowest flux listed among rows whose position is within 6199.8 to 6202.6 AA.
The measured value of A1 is 74.43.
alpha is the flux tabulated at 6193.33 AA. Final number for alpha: 71.25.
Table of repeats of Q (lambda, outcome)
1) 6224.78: 73.19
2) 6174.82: 73.44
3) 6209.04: 76.05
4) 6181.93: 78.92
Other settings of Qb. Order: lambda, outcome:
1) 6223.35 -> 75.67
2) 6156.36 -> 75.67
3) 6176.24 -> 77.82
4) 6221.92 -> 78.83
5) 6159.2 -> 82.39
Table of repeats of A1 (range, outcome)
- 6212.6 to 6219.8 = 72.84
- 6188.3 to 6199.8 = 71.25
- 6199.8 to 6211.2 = 71.23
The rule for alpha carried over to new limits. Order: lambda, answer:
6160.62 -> 77.26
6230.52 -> 77.09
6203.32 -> 71.23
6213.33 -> 78.97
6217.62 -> 86.52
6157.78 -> 79.01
